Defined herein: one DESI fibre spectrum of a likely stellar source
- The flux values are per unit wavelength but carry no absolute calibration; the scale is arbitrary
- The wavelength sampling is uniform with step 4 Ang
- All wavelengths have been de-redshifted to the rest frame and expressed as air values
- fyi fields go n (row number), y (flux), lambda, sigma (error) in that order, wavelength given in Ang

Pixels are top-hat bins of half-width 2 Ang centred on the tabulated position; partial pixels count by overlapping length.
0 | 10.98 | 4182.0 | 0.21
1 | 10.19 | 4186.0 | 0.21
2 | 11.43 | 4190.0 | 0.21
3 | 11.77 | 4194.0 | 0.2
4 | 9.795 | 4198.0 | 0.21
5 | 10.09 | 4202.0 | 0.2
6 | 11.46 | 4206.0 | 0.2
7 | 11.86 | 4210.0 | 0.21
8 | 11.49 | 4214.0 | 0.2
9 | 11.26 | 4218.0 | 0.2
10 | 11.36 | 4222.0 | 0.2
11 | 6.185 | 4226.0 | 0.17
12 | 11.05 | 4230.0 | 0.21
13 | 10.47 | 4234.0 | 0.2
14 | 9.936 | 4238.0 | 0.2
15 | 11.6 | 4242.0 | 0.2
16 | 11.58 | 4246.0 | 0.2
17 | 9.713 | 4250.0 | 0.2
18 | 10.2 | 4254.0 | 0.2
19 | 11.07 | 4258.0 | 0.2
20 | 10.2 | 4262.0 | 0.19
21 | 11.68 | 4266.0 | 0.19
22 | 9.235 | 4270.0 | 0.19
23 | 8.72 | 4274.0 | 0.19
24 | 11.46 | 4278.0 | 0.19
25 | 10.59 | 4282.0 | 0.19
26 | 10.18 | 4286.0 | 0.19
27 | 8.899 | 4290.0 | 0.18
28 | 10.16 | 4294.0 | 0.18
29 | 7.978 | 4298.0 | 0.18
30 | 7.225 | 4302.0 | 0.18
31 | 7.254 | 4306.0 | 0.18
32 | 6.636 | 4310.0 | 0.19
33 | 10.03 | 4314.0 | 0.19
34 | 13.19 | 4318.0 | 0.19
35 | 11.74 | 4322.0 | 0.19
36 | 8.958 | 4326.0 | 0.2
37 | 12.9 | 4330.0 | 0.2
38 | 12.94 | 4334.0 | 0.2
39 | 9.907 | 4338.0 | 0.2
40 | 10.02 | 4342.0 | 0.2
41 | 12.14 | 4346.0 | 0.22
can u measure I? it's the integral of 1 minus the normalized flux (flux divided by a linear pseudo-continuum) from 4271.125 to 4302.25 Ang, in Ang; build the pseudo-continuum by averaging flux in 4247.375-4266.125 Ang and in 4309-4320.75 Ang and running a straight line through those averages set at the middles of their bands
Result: 2.7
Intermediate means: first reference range 10.5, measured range 9.52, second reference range 10.3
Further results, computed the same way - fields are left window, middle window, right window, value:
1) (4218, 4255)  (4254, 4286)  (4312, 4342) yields 0.8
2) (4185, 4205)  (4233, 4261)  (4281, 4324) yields -1.5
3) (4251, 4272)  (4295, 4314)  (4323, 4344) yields 5.4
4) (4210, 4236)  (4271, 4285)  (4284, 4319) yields -1.2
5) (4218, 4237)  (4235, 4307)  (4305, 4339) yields 1.9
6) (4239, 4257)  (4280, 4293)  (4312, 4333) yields 1.4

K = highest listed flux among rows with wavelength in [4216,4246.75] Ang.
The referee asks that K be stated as 11.6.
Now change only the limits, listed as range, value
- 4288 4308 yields 10.16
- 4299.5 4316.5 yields 10.03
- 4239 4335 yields 13.19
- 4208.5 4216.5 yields 11.86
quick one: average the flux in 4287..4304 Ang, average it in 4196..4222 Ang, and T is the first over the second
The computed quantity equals 0.8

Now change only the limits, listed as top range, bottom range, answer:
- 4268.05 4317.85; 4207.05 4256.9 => 0.87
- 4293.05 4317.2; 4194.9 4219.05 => 0.76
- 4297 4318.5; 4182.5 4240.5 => 0.80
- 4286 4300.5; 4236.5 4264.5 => 0.86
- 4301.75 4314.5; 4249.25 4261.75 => 0.73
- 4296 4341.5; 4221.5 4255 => 0.97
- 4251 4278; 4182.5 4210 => 0.94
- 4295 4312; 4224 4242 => 0.77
